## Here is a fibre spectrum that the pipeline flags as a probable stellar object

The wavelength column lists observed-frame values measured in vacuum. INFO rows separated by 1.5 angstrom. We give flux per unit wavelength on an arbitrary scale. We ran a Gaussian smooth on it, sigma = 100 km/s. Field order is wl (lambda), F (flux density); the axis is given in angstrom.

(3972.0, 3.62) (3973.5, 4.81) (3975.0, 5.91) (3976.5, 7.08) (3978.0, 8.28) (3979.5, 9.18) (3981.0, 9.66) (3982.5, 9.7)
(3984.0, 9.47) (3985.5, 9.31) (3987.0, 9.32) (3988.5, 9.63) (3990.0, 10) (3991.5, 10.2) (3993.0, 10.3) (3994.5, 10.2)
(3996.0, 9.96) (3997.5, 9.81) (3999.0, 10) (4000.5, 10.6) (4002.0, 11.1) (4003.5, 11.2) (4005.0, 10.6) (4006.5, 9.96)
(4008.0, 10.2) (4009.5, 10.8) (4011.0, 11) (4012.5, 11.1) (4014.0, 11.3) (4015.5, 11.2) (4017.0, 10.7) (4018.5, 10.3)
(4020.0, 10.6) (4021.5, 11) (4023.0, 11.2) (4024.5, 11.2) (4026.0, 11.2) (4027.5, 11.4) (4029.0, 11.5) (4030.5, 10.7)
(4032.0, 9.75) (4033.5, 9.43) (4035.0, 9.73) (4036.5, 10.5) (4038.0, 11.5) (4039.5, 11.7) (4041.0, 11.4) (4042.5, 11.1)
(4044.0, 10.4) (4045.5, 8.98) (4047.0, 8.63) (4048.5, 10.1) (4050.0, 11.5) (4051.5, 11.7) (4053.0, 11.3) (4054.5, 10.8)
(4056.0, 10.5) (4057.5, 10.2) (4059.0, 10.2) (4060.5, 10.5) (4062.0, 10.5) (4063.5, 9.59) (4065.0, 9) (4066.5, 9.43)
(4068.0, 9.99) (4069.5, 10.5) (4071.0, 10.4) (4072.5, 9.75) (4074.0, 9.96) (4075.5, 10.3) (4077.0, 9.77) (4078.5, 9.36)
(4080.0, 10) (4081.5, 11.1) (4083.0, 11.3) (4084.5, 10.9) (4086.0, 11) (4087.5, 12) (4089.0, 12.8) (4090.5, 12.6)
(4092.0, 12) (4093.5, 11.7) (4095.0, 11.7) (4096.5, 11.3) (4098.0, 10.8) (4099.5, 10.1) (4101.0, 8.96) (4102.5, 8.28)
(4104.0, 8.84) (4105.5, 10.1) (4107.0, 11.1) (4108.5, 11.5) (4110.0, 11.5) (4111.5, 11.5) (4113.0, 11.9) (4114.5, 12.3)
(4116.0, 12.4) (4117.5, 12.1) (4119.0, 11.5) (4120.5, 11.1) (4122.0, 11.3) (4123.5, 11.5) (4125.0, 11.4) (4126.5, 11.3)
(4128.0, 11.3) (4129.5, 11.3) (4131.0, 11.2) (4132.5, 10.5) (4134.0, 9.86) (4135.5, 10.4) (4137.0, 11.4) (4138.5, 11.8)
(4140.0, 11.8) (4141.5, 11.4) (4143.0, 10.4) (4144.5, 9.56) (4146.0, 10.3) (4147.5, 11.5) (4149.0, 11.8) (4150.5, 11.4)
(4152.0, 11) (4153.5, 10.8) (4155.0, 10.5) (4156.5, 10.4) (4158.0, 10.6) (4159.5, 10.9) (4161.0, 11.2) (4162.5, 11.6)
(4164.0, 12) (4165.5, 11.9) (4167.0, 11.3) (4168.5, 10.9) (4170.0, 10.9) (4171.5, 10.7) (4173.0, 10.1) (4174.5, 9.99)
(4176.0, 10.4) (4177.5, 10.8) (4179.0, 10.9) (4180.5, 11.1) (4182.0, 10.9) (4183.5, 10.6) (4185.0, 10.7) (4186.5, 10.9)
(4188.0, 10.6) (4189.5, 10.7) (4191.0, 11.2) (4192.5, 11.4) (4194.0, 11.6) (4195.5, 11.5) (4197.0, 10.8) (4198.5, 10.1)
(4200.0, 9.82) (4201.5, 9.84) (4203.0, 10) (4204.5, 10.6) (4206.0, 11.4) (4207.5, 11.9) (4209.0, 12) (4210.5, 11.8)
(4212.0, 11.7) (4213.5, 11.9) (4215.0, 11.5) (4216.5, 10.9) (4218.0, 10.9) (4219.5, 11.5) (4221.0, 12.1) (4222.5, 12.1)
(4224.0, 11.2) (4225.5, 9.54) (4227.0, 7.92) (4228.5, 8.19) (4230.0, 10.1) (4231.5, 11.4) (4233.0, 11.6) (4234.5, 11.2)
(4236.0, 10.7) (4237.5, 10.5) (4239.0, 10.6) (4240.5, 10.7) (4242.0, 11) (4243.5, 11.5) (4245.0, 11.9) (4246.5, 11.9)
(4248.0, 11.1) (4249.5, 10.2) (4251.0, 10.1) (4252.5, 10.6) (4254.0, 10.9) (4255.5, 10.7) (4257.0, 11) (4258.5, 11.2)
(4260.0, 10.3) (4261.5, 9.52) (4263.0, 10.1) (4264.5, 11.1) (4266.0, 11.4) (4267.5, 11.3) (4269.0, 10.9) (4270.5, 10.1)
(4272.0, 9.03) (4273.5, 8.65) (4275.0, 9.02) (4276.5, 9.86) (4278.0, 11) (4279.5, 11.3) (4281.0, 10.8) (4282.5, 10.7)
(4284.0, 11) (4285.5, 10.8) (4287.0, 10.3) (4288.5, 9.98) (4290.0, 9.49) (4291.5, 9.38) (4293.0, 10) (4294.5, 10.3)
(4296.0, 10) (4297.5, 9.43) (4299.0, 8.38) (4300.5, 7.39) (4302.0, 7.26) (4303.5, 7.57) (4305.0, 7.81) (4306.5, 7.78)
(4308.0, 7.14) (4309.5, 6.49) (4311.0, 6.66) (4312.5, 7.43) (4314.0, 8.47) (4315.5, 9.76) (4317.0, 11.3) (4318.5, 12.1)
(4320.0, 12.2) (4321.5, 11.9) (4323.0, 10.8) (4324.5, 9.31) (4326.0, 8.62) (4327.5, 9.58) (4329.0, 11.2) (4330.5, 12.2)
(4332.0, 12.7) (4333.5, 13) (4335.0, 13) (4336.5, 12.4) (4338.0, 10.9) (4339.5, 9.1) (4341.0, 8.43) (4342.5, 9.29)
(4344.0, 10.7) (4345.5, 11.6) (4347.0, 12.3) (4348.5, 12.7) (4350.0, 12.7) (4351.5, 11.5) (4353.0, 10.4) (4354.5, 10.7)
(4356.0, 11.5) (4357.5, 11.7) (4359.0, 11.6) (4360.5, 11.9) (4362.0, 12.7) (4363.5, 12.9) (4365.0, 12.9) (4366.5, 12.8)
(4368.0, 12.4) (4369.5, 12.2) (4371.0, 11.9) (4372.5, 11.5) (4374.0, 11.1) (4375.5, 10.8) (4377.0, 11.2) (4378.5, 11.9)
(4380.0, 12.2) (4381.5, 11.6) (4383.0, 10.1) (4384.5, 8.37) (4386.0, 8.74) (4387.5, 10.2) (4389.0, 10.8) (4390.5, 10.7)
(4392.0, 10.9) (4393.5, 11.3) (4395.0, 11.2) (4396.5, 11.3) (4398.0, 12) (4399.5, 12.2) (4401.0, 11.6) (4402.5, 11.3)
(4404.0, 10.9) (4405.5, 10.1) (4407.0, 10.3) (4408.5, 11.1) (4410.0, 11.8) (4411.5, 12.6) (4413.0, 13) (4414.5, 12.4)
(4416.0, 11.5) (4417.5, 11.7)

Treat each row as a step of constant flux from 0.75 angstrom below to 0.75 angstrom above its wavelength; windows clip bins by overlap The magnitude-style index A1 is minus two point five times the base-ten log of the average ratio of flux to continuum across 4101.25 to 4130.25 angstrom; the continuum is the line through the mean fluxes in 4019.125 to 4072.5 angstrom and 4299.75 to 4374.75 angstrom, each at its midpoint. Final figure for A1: -0.06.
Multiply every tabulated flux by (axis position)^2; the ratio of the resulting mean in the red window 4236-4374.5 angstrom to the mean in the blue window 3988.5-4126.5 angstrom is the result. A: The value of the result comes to 1.1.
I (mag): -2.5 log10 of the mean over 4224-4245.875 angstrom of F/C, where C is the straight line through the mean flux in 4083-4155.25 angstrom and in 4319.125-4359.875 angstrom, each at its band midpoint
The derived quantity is 0.06 mag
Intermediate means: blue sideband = 11.1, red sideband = 11.2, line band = 10.5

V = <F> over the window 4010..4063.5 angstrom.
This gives 10.7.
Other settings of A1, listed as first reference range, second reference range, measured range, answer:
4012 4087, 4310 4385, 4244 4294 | 0.05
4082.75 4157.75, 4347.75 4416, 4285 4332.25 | 0.20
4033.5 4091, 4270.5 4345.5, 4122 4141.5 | -0.08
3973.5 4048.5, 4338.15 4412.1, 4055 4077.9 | 0.03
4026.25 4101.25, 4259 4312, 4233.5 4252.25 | -0.13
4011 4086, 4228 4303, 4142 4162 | -0.04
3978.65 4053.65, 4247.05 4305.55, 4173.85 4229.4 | -0.07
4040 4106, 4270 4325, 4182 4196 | -0.11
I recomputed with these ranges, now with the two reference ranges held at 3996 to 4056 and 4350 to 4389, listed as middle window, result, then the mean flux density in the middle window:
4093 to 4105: 0.07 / 10.2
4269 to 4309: 0.19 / 9.41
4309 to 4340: 0.08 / 10.5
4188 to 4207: 0.03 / 10.8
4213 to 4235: 0.03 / 10.8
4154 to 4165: -0.01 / 11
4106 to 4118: -0.08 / 11.7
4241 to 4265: 0.03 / 10.8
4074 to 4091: -0.01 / 10.9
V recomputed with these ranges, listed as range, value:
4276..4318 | 9.22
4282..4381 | 10.6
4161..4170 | 11.5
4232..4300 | 10.5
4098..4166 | 11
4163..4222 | 11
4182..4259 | 10.9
